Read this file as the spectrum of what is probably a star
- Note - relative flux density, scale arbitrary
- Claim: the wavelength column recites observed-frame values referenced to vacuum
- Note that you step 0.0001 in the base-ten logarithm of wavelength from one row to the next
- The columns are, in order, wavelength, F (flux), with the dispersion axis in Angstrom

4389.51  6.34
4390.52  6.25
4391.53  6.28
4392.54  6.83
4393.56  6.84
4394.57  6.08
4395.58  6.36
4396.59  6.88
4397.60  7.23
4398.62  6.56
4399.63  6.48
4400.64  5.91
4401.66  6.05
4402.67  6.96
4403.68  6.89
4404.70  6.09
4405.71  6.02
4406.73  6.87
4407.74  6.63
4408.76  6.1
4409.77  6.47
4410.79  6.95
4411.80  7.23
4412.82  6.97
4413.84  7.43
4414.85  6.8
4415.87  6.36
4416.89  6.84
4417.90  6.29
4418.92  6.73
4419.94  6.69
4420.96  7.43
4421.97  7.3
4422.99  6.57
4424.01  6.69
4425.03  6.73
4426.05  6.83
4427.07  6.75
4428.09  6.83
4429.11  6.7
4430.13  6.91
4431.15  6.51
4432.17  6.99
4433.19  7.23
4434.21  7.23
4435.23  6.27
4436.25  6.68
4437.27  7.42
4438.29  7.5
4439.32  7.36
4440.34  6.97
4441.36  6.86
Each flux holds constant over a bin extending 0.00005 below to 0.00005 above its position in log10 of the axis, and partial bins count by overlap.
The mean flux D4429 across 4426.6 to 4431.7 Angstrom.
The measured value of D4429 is 6.74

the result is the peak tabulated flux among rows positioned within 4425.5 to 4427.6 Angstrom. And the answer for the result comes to 6.83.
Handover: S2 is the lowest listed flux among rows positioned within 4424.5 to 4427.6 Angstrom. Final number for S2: 6.73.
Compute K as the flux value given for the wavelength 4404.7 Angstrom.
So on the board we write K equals 6.09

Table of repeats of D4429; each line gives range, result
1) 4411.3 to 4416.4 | 6.95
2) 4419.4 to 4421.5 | 7.07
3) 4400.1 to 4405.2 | 6.38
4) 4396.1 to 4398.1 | 7.06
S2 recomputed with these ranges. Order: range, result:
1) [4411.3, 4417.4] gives 6.36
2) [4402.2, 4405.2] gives 6.09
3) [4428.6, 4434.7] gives 6.51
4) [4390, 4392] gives 6.25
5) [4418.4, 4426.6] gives 6.57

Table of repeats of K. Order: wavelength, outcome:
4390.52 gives 6.25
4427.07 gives 6.75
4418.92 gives 6.73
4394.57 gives 6.08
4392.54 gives 6.83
